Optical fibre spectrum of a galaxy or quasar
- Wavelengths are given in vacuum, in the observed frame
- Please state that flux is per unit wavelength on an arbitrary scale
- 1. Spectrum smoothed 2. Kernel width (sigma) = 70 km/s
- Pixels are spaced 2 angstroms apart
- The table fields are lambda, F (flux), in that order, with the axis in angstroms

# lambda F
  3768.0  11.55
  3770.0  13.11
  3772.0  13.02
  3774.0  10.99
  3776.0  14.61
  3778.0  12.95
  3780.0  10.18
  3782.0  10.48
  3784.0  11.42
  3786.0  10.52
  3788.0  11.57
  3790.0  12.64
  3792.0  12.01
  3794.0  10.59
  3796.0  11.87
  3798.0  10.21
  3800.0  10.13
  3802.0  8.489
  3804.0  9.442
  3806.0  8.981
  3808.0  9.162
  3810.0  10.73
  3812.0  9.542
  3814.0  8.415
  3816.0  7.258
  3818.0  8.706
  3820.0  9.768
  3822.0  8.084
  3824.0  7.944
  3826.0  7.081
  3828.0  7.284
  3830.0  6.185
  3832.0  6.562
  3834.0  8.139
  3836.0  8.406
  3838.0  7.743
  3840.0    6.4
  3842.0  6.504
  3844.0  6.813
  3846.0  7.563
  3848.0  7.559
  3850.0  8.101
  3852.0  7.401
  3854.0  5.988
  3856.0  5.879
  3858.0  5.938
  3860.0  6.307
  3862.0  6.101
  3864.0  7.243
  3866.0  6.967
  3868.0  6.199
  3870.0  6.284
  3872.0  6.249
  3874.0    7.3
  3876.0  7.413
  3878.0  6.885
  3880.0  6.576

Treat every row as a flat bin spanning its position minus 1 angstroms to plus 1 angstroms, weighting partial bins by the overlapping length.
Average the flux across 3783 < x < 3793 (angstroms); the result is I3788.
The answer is 11.6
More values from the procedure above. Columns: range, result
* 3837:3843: 6.88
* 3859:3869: 6.56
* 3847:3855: 7.26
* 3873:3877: 7.36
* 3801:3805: 8.97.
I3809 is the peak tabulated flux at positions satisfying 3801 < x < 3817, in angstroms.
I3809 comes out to 10.73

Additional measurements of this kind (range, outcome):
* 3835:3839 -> 8.406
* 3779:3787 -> 11.42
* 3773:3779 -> 14.61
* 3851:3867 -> 7.401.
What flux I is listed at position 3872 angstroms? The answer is 6.249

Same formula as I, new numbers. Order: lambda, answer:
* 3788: 11.57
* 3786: 10.52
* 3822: 8.084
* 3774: 10.99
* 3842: 6.504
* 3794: 10.59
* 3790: 12.64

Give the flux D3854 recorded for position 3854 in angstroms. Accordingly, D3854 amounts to 5.988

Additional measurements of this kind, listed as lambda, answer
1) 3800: 10.13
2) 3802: 8.489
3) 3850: 8.101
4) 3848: 7.559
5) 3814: 8.415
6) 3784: 11.42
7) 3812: 9.542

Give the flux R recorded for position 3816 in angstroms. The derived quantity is 7.258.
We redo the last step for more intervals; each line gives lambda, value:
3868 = 6.199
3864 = 7.243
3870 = 6.284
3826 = 7.081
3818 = 8.706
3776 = 14.61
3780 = 10.18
